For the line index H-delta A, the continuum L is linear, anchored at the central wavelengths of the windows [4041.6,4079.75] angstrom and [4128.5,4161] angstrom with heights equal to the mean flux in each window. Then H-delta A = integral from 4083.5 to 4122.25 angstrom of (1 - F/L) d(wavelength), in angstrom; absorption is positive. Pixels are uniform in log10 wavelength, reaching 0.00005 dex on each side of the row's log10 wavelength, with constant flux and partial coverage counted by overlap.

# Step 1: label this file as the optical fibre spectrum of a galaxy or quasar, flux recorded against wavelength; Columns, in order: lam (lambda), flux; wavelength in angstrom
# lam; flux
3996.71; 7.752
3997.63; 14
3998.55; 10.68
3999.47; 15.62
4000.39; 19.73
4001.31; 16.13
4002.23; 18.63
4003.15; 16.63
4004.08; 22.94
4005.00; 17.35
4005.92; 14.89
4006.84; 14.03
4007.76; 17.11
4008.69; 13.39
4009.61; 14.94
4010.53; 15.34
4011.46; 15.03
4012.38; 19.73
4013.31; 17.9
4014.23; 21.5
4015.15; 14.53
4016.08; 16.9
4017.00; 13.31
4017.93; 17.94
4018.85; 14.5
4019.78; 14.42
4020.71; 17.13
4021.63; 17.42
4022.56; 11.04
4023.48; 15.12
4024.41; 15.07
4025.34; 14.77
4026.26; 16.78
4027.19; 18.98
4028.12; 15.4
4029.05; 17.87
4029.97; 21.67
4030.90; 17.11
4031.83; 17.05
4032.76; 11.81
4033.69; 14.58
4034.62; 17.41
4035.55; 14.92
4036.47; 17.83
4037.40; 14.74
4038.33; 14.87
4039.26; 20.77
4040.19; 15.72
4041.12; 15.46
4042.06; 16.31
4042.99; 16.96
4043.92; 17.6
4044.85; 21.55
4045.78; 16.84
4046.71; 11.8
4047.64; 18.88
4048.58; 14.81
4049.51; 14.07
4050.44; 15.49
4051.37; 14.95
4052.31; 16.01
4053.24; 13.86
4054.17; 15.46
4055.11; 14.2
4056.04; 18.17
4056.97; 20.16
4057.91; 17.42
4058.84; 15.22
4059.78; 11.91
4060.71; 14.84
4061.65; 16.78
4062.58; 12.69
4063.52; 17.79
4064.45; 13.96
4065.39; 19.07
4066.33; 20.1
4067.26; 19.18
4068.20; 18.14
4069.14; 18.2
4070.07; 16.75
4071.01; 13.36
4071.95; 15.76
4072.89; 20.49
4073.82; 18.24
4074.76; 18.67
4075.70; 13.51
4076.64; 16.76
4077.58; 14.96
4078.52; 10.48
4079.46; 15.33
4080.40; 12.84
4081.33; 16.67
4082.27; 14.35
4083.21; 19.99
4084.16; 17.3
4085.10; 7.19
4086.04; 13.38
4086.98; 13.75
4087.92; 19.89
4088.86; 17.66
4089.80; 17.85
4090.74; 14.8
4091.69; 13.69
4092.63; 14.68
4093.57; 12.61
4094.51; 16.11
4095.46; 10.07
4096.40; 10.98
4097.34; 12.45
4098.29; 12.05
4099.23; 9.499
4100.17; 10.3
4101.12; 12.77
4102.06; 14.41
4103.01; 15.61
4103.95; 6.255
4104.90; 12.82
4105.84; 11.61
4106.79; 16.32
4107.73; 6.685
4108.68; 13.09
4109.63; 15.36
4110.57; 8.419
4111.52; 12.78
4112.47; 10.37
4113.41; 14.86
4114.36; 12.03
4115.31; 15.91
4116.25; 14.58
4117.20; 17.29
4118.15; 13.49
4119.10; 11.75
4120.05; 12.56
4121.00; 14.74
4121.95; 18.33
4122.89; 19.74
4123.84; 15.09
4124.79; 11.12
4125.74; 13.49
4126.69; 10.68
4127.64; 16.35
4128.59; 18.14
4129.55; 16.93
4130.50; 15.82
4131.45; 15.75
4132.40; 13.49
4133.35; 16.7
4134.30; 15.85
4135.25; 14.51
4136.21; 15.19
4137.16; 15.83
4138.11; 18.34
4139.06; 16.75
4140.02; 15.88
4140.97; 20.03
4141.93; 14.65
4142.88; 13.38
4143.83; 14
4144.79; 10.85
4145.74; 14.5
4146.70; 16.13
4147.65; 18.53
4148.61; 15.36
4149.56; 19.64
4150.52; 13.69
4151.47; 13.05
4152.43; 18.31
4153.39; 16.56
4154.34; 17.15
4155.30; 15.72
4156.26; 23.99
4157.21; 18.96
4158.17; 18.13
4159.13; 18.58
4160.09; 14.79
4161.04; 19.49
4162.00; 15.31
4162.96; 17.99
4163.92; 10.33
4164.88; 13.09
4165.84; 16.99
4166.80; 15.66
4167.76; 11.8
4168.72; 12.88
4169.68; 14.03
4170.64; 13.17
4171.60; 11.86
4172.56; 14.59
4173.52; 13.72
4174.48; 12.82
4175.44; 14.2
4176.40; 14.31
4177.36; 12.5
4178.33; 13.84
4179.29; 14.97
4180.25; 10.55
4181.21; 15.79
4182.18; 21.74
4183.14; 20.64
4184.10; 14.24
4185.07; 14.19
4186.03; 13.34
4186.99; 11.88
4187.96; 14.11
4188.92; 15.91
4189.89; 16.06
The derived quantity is 7.1 angstrom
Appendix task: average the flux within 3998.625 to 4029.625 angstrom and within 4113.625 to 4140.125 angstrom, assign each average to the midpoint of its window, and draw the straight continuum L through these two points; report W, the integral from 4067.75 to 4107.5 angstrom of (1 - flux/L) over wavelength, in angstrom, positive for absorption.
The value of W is 3.0 angstrom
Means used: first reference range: 16.4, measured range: 14.4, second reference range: 15.2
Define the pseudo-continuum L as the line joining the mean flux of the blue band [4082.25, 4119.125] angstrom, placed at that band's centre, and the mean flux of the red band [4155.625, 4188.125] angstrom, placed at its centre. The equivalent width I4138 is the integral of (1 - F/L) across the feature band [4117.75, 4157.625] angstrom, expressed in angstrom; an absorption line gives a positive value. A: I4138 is -4.0 angstrom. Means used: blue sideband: 13.4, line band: 15.7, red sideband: 15.1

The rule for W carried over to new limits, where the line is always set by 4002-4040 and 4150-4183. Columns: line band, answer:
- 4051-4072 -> -0.2 angstrom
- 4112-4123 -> 0.9 angstrom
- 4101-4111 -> 2.3 angstrom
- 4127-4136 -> -0.1 angstrom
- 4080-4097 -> 1.4 angstrom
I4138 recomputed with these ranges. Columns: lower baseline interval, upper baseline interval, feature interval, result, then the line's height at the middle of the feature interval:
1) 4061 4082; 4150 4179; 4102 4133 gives 3.8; 15.8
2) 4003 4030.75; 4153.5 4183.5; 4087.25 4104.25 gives 2.6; 15.9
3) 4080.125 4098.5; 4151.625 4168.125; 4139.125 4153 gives 0.5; 16.2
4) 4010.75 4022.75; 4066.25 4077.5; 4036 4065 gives 1.5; 16.9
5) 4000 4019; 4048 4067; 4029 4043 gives -0.2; 16.3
